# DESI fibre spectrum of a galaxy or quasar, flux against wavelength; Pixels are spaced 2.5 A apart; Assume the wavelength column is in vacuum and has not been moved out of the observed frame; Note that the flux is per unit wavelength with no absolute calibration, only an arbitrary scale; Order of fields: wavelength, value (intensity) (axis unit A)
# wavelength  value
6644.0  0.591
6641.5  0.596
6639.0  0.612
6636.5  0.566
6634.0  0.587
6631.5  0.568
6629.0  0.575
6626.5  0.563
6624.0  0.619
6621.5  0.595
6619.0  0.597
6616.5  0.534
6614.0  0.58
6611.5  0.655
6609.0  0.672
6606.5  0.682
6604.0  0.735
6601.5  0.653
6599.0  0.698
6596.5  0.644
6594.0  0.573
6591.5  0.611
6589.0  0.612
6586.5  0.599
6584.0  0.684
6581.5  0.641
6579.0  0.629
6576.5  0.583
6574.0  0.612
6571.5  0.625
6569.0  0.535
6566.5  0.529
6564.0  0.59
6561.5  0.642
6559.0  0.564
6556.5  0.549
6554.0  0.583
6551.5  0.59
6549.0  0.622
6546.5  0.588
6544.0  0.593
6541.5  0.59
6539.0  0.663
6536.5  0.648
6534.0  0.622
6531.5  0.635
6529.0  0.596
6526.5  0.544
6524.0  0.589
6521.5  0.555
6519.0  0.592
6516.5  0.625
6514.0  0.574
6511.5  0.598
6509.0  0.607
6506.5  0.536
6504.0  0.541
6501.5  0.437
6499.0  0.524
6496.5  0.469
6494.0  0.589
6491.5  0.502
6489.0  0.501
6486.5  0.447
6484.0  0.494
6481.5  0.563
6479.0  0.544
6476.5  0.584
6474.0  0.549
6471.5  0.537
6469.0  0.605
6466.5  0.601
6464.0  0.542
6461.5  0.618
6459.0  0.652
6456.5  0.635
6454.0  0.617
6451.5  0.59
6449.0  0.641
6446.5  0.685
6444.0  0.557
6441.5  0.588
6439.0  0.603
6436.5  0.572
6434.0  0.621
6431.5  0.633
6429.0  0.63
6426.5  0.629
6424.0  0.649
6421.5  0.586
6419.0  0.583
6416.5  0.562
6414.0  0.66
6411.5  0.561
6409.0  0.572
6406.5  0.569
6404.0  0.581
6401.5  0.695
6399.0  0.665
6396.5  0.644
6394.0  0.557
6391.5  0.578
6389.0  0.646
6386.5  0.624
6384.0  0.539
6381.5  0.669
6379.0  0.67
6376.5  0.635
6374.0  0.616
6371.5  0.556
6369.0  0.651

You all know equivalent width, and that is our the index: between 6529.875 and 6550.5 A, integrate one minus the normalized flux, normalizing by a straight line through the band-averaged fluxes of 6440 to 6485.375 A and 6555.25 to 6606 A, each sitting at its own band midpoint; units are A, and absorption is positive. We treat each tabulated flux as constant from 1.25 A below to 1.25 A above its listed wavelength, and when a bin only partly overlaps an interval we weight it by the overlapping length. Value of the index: -0.4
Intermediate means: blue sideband 0.589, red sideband 0.616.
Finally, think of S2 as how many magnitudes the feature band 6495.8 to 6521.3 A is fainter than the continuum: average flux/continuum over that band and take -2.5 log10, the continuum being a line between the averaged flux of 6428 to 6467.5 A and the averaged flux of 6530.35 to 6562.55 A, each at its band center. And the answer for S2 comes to 0.11 mag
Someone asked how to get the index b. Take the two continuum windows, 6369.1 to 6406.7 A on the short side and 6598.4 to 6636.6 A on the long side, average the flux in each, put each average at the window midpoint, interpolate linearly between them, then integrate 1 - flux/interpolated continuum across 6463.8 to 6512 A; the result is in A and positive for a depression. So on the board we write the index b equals 6.3 A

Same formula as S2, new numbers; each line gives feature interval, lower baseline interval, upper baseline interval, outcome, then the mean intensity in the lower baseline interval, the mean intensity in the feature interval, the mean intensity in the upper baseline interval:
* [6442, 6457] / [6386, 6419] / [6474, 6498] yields -0.11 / 0.607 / 0.618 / 0.523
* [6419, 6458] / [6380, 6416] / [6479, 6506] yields -0.09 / 0.611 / 0.615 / 0.509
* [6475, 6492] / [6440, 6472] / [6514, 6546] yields 0.16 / 0.607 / 0.52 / 0.603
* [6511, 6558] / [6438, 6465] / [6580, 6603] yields 0.05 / 0.612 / 0.598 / 0.636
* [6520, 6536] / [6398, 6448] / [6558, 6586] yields 0.02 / 0.61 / 0.593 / 0.603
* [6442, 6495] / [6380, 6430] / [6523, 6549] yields 0.06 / 0.61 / 0.574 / 0.608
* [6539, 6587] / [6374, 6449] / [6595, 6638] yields 0.03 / 0.613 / 0.599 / 0.619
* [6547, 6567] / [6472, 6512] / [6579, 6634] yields -0.01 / 0.529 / 0.586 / 0.623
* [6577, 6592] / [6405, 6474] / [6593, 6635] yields -0.02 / 0.603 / 0.628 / 0.62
